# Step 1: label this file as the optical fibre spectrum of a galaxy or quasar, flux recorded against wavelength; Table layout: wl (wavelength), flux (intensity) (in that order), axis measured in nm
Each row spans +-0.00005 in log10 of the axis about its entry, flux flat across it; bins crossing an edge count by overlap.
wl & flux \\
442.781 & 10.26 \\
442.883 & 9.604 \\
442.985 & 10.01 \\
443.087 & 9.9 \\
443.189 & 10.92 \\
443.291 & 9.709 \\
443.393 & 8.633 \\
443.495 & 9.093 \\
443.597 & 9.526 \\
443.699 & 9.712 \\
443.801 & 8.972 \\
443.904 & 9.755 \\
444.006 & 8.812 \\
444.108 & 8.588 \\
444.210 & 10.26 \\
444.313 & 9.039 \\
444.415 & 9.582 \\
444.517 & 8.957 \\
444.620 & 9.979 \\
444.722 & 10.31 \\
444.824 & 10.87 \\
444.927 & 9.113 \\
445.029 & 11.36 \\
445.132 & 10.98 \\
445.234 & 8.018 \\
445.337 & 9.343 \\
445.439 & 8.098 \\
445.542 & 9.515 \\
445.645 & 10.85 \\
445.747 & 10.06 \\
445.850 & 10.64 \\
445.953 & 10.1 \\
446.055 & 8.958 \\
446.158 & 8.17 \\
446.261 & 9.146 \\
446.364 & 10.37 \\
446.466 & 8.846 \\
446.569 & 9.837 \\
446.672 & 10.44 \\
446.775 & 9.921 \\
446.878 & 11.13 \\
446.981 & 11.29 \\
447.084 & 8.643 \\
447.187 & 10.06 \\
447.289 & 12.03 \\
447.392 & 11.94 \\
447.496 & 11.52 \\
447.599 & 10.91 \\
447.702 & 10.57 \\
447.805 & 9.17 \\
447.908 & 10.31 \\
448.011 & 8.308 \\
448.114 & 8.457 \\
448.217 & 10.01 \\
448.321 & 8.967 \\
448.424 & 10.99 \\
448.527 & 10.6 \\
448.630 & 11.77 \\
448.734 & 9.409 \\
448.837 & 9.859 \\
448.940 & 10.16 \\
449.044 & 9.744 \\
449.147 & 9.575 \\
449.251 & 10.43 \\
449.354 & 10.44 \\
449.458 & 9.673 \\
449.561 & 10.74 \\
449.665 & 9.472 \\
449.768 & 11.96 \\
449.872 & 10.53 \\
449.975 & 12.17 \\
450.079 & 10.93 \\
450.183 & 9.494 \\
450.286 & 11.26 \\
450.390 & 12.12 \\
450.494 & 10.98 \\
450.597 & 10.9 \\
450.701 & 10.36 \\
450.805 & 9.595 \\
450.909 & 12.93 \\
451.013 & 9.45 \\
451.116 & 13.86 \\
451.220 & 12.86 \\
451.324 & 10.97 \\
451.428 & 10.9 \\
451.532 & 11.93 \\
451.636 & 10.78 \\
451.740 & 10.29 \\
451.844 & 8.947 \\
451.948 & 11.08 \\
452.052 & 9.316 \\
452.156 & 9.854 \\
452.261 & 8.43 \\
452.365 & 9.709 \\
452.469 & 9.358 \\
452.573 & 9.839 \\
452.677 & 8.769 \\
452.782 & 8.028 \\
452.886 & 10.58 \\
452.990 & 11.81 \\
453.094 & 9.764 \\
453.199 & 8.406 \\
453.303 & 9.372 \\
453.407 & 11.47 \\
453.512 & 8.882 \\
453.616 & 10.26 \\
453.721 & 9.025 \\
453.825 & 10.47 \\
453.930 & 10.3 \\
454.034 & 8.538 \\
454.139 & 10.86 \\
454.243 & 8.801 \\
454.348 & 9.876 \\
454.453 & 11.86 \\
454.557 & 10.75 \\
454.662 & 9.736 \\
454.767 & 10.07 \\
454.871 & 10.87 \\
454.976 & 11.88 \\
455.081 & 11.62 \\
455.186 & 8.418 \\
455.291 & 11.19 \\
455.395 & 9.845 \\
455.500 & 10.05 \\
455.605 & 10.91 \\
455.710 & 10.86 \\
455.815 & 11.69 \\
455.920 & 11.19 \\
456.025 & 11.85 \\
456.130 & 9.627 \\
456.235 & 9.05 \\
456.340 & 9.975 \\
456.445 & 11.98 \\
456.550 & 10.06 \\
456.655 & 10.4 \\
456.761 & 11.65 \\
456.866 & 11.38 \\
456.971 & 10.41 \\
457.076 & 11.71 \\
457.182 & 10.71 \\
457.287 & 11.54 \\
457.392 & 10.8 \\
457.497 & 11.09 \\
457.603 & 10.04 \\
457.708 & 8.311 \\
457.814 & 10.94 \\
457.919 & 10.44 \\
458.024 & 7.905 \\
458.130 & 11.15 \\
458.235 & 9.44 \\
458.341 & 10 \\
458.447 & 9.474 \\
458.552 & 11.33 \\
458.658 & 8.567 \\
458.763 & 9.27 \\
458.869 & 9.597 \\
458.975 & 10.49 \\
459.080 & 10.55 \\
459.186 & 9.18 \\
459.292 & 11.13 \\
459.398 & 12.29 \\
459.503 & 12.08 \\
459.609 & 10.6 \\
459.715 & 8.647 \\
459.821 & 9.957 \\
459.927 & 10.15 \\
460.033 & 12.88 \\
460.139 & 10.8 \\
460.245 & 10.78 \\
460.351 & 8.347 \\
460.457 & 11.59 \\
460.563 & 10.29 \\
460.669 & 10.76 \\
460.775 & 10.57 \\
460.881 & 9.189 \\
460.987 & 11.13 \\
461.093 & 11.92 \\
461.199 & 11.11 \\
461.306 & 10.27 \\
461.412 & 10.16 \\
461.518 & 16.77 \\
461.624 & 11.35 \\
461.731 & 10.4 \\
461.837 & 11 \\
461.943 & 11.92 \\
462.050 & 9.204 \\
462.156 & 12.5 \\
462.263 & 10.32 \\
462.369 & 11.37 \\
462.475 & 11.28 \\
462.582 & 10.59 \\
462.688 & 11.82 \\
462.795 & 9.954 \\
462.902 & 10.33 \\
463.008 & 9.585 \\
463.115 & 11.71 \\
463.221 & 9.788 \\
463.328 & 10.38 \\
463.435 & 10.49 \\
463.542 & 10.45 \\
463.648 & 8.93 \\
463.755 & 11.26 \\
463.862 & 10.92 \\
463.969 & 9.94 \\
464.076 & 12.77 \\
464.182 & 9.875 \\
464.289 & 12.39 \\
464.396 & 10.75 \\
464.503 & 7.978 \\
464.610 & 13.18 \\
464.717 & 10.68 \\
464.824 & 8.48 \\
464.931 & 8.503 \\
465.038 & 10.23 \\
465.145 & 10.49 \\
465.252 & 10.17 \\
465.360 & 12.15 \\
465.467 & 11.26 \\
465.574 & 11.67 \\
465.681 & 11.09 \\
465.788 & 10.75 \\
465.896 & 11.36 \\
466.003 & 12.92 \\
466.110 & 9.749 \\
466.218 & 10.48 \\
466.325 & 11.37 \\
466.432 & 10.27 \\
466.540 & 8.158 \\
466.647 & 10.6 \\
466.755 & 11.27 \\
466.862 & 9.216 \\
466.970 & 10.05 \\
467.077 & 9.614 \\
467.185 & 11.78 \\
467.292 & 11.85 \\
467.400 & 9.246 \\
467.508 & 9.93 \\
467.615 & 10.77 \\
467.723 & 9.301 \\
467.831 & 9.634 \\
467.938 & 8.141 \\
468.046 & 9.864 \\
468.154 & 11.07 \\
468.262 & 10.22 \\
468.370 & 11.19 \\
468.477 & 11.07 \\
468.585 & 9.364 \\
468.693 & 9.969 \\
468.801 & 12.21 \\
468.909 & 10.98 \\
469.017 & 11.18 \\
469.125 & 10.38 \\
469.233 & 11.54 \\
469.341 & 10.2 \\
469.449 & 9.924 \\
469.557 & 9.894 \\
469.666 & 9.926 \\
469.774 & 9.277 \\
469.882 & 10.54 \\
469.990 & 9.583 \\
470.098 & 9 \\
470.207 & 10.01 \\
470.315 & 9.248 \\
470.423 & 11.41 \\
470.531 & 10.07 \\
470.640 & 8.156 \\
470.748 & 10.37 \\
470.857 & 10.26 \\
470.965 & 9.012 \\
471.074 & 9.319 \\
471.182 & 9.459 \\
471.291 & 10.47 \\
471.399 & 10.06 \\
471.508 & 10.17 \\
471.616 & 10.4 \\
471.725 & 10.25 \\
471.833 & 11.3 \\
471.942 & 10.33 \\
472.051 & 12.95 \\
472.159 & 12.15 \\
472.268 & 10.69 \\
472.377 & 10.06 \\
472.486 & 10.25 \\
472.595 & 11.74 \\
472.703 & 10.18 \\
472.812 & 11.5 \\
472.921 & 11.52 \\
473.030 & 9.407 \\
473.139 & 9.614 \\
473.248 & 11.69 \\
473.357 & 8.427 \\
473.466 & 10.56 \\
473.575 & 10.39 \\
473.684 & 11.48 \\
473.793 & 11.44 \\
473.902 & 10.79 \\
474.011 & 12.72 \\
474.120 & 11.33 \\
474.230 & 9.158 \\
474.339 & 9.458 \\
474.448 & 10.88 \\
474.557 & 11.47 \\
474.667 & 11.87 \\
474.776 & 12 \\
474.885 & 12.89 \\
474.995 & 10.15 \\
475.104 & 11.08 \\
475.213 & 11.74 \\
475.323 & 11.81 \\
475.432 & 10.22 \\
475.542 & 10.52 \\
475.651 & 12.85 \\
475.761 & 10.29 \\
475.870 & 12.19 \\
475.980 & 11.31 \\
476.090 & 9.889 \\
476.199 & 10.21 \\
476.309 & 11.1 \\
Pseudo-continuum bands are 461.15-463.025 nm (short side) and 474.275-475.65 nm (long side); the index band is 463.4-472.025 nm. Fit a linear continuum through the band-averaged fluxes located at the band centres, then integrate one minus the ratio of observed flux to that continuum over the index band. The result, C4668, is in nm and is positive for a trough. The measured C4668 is 0.63 nm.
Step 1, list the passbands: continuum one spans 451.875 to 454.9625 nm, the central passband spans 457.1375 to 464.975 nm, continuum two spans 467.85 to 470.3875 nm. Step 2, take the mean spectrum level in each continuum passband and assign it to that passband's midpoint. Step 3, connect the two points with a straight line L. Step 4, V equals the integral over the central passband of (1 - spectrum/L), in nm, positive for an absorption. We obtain -0.415 nm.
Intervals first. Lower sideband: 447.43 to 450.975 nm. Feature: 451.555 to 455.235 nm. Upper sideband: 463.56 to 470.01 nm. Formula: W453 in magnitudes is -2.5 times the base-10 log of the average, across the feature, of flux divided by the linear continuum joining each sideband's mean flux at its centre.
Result 0.05 mag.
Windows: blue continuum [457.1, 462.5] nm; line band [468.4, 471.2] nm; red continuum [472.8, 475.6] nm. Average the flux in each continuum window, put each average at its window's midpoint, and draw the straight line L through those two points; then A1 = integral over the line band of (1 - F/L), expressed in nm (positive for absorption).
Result 0.19 nm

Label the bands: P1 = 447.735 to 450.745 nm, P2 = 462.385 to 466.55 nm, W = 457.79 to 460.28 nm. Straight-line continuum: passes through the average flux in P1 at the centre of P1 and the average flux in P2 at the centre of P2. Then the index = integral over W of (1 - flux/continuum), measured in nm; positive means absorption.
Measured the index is 0.052 nm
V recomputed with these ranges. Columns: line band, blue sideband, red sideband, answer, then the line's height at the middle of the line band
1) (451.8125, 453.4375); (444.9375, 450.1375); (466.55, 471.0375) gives 0.08 nm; 10.1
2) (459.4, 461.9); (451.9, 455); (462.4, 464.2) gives -0.12 nm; 10.4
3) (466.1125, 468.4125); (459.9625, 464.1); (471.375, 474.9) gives 0.15 nm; 10.9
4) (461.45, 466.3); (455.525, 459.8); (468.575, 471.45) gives -0.29 nm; 10.3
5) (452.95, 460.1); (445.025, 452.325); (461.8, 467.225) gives 0.07 nm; 10.5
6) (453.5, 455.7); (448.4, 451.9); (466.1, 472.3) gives 0.08 nm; 10.6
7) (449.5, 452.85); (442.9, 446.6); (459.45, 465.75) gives -0.18 nm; 10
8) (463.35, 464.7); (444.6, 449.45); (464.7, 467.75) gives -0.04 nm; 10.4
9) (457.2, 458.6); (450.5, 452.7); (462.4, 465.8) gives 0.05 nm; 10.6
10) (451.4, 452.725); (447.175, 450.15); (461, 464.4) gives 0.07 nm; 10.5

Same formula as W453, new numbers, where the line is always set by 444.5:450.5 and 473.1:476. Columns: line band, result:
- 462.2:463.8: 0.01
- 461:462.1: -0.08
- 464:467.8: 0.02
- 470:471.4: 0.12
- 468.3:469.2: 0.01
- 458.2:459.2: 0.08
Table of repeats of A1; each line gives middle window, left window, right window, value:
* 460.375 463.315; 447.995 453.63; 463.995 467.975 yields -0.14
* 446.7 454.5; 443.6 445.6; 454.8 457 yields -0.13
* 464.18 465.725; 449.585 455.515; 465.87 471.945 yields -0.05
